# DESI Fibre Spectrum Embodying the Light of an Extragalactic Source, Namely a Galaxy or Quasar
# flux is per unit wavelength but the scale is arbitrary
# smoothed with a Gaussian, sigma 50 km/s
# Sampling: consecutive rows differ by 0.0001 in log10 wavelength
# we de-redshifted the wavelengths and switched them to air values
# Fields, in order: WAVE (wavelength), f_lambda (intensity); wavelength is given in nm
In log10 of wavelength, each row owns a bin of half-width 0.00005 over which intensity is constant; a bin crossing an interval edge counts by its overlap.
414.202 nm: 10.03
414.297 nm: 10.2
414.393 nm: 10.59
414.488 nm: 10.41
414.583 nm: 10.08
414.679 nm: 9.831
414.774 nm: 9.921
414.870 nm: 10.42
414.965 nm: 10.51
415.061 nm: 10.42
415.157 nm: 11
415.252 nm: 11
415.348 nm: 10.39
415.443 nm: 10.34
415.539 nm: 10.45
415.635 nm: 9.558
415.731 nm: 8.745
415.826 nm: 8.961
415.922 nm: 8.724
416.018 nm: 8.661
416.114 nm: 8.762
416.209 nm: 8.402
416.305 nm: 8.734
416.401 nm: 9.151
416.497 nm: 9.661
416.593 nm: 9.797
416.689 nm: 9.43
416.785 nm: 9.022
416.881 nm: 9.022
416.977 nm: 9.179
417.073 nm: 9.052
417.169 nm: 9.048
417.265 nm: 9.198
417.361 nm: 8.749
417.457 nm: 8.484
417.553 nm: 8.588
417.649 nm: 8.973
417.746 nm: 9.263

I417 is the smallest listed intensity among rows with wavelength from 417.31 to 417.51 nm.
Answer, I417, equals 8.484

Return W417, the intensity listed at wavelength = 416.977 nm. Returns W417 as 9.179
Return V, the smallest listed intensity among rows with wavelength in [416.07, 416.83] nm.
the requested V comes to 8.402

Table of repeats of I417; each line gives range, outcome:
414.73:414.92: 9.921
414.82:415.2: 10.42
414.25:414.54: 10.2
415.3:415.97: 8.724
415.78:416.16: 8.661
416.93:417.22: 9.048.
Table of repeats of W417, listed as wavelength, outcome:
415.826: 8.961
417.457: 8.484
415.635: 9.558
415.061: 10.42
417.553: 8.588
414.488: 10.41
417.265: 9.198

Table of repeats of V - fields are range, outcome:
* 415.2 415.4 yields 10.39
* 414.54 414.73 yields 9.831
